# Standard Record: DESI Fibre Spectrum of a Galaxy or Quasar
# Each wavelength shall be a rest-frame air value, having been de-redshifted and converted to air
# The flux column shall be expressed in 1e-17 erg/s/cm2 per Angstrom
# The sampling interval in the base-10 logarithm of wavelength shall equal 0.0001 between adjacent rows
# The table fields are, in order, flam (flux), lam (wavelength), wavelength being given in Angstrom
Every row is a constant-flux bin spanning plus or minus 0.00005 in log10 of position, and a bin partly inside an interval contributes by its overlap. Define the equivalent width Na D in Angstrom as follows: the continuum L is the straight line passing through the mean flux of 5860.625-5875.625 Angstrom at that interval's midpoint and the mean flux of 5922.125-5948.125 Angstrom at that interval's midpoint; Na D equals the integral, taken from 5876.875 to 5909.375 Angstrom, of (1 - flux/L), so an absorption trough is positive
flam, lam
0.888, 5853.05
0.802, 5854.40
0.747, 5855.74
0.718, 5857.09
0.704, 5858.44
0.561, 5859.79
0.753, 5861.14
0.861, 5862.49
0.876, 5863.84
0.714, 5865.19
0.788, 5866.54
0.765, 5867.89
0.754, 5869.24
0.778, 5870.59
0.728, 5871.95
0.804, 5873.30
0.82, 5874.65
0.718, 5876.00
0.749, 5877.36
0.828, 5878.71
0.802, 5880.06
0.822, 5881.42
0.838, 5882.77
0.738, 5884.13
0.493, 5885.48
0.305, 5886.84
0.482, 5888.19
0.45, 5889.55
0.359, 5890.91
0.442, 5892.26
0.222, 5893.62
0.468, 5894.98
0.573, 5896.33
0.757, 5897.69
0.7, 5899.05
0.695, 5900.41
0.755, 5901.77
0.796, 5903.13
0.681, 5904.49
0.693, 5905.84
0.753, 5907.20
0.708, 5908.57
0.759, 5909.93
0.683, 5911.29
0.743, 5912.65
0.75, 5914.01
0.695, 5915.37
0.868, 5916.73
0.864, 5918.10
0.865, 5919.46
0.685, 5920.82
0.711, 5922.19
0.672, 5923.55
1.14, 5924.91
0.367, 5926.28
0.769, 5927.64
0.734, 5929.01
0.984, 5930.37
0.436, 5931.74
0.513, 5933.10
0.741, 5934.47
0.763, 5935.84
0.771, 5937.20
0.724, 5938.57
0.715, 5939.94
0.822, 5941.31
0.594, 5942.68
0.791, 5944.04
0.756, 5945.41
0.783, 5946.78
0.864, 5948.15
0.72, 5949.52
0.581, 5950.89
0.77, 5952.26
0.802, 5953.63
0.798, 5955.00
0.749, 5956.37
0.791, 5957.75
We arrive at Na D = 5.7 Angstrom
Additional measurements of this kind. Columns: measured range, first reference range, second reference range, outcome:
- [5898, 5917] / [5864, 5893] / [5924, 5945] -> -0.8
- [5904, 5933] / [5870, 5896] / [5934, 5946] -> -1.7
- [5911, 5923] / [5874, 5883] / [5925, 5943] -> -0.5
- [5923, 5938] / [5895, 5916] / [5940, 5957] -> 0.3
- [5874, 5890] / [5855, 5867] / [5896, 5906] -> 1.2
